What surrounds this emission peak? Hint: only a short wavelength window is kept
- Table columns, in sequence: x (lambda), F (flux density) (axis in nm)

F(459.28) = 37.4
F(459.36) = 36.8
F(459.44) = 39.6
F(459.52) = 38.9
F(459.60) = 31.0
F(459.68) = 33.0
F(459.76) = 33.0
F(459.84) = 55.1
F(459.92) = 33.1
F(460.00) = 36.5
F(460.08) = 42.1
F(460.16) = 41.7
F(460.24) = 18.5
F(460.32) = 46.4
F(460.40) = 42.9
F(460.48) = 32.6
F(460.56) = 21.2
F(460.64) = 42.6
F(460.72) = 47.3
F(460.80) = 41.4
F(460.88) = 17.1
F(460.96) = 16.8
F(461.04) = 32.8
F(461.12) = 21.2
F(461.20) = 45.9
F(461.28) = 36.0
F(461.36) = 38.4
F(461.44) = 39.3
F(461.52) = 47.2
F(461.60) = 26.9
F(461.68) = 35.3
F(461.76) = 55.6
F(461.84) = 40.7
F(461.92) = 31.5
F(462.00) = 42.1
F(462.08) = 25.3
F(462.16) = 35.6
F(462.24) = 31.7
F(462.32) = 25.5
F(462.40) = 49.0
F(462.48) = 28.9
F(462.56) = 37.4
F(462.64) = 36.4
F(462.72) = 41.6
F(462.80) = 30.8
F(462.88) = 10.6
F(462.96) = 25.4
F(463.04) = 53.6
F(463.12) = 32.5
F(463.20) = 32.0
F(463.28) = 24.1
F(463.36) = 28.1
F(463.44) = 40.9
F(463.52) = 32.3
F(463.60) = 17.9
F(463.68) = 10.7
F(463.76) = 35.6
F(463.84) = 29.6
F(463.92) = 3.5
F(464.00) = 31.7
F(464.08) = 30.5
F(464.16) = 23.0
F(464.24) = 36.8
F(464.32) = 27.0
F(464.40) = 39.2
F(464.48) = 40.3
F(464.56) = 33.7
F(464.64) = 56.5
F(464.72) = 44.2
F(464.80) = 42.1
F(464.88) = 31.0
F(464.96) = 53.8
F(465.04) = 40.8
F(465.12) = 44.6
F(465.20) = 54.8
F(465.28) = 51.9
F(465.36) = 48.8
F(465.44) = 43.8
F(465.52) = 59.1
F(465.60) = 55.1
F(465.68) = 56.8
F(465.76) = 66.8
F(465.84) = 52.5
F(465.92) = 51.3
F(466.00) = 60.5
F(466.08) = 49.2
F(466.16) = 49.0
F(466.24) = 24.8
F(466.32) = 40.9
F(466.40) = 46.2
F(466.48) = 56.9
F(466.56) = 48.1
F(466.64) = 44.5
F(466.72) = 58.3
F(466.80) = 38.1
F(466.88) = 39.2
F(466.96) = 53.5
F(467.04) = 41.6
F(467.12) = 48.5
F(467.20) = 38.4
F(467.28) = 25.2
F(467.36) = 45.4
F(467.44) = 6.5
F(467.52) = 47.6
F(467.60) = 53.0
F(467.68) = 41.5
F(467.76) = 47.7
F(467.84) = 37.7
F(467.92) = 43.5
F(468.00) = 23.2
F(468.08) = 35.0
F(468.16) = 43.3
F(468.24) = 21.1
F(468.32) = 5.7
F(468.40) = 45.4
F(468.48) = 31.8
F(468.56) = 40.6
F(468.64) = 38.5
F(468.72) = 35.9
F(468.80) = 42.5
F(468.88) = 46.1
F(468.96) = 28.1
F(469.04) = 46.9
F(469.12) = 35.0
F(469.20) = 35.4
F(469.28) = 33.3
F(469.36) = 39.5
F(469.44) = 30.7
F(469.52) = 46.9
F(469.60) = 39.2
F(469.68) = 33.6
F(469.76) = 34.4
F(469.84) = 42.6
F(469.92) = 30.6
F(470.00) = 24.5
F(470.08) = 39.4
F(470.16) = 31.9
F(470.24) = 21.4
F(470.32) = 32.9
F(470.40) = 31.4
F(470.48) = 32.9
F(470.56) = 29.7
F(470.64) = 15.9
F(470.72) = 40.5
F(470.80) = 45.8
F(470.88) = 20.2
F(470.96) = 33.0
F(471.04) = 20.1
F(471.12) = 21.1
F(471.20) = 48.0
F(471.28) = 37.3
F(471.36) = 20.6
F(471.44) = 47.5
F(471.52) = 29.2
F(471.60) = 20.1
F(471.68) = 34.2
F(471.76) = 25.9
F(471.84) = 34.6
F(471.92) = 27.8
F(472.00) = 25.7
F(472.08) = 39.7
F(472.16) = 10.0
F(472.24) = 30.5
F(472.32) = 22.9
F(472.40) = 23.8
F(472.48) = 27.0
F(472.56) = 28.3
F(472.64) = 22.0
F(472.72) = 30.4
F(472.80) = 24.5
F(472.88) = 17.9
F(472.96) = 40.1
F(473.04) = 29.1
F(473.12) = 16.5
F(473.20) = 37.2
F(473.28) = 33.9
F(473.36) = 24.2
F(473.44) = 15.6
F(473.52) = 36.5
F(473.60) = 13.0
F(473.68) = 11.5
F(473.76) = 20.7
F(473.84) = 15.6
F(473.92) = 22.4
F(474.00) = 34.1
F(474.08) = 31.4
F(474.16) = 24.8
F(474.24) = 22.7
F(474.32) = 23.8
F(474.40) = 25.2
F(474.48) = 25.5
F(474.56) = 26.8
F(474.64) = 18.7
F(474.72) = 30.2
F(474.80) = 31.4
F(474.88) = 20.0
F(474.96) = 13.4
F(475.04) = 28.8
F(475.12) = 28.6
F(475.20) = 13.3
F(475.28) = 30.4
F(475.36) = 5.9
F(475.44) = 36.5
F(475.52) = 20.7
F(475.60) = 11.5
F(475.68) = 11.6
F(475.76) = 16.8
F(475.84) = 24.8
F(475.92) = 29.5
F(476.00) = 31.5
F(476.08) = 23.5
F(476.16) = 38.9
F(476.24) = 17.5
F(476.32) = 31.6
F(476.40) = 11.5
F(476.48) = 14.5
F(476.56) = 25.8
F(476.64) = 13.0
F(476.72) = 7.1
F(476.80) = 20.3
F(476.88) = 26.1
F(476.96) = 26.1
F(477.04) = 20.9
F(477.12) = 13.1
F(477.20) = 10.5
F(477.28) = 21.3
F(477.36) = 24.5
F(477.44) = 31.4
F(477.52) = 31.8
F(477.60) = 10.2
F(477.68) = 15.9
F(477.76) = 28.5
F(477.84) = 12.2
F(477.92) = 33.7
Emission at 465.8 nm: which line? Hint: C IV 1549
